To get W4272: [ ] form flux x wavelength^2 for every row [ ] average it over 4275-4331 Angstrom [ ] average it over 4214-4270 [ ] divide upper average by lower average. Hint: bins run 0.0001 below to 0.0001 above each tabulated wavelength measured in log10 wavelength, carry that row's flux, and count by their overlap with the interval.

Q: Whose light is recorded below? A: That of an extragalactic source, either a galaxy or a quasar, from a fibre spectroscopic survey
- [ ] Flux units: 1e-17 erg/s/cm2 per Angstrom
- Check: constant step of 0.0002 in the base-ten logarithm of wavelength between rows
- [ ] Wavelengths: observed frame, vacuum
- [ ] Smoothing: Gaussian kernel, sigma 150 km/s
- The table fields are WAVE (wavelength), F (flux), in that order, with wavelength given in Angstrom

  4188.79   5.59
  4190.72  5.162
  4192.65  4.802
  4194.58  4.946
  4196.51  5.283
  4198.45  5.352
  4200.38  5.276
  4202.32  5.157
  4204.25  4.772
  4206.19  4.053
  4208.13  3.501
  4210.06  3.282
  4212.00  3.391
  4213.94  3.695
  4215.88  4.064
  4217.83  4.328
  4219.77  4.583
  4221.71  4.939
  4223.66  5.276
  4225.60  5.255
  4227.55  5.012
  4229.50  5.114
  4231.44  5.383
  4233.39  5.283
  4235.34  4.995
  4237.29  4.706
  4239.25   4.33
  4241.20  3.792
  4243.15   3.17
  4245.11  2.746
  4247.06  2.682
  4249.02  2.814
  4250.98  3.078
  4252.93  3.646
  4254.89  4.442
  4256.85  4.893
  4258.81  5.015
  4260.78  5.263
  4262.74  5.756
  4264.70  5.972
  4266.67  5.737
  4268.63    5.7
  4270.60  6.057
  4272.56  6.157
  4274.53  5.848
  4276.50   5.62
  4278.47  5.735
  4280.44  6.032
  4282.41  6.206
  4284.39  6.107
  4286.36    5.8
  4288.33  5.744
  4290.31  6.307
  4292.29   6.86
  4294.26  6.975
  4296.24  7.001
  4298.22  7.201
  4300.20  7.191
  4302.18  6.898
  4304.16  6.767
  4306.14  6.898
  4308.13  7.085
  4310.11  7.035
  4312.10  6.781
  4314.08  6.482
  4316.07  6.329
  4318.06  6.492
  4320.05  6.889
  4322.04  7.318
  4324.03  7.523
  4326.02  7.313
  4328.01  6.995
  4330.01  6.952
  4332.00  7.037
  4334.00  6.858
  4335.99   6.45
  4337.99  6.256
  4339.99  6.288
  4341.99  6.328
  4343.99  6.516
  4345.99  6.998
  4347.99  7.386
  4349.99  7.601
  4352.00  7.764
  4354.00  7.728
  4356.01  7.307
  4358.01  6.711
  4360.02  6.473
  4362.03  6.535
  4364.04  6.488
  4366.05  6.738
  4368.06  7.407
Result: 1.5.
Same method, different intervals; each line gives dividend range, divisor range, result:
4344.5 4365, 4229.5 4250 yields 1.85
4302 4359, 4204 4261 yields 1.72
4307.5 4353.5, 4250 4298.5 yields 1.24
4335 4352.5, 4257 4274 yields 1.25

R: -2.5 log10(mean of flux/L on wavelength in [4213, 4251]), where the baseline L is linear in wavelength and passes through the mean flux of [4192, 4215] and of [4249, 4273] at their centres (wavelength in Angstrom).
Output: 0.10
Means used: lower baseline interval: 4.45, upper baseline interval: 5.03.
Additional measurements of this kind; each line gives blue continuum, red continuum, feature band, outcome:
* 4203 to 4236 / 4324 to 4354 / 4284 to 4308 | -0.100 mag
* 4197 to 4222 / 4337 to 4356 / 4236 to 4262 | 0.289 mag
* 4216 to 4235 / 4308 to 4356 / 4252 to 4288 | 0.047 mag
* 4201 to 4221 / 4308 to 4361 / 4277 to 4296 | -0.068 mag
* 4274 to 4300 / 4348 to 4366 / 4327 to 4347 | 0.029 mag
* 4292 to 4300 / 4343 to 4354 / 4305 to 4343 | 0.058 mag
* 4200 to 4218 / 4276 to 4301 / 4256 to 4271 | 0.026 mag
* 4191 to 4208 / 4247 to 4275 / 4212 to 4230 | 0.066 mag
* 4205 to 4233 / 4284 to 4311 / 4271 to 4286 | 0.038 mag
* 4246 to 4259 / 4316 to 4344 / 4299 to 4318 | -0.152 mag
